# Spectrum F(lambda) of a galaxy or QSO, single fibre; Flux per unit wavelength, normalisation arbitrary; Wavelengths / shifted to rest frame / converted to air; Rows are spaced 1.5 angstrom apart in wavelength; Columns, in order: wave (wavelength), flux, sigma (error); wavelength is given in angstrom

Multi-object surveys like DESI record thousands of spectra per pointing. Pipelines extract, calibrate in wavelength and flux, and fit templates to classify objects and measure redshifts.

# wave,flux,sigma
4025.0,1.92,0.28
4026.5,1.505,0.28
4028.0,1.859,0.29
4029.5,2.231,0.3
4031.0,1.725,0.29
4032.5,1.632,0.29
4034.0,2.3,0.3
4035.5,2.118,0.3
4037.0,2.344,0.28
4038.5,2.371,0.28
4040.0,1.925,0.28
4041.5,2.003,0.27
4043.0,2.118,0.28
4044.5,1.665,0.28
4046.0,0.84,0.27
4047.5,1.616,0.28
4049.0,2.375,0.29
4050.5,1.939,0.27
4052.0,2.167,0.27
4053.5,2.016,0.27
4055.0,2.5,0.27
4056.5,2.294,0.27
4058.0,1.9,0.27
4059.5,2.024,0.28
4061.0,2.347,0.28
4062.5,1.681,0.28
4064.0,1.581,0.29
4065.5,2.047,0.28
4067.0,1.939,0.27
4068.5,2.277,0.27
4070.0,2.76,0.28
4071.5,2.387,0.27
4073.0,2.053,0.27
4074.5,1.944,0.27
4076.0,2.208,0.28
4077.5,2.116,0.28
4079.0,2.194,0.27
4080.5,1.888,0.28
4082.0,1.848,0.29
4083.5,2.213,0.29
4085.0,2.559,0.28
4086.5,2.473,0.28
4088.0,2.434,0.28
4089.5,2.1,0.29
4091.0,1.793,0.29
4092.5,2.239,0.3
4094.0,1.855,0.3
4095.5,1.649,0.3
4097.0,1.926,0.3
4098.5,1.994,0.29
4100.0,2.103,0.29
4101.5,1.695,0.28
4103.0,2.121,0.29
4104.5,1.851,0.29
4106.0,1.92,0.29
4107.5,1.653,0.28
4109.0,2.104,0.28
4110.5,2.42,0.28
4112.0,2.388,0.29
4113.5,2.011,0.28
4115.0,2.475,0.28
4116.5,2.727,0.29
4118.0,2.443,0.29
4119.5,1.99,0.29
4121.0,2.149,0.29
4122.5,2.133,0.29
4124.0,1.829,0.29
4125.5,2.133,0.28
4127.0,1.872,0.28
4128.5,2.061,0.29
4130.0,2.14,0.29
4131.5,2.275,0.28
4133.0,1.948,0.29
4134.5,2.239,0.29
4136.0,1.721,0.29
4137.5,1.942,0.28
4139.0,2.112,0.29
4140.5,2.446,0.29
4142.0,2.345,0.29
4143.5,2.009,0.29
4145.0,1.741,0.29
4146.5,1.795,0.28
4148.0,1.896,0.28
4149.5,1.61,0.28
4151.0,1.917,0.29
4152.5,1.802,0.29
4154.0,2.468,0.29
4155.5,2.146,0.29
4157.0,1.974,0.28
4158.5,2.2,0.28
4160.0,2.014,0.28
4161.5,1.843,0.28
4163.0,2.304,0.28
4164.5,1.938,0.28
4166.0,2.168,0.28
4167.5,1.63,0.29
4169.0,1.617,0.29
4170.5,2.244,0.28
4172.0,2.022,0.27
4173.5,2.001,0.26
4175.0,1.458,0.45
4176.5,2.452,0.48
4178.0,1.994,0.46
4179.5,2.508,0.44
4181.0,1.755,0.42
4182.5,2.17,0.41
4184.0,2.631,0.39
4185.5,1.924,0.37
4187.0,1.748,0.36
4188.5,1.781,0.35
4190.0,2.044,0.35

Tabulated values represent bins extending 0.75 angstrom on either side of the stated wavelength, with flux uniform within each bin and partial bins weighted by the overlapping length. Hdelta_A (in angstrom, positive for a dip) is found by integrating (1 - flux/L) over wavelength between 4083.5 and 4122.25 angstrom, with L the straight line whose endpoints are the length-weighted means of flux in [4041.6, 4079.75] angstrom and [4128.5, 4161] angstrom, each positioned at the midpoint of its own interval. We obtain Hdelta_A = -1.68 angstrom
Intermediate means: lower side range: 2.04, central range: 2.12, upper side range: 2.03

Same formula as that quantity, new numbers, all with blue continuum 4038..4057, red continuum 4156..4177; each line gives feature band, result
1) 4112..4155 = -2.2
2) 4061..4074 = -0.8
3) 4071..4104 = -1.6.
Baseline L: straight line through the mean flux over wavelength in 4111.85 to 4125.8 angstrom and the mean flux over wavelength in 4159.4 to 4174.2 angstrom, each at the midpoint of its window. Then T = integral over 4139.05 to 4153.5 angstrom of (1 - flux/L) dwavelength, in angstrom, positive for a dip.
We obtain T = 0.8 angstrom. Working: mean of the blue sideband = 2.22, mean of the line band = 1.97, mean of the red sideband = 1.98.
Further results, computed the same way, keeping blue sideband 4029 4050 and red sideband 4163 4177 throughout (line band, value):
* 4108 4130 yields -2.6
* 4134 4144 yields -0.8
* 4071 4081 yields -0.8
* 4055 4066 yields -0.4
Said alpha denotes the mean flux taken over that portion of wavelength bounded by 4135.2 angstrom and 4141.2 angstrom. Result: 2.05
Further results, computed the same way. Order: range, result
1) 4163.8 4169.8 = 1.84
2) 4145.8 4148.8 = 1.84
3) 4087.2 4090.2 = 2.27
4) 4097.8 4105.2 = 1.95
